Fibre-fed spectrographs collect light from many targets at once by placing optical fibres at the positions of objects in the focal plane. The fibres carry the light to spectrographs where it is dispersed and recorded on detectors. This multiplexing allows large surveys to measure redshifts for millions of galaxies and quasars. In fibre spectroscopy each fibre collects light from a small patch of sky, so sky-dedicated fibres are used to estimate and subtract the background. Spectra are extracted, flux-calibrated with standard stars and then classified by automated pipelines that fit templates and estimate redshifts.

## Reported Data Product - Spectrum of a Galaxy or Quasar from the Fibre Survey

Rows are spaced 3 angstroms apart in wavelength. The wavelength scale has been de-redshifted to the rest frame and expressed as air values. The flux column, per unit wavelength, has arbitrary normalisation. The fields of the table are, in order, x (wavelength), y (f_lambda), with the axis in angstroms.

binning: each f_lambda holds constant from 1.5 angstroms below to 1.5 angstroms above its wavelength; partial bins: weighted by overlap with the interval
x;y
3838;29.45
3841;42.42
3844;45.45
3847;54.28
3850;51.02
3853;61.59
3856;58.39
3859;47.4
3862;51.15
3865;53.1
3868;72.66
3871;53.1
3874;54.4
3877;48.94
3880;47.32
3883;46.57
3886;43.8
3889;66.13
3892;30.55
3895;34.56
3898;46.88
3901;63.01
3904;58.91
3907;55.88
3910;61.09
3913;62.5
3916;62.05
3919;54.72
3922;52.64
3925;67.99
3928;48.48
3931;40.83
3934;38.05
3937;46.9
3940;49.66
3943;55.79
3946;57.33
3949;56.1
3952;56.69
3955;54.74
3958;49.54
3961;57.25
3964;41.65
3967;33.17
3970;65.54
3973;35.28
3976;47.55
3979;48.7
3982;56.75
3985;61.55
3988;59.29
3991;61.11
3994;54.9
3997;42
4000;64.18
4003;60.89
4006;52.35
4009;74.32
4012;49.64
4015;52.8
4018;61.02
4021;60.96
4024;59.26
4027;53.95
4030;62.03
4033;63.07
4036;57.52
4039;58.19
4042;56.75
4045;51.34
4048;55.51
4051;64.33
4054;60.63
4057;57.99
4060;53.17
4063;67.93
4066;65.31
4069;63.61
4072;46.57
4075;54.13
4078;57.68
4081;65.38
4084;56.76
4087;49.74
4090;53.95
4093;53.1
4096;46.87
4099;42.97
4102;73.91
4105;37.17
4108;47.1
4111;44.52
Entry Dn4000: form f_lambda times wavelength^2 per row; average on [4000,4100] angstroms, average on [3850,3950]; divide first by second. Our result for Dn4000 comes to 1.17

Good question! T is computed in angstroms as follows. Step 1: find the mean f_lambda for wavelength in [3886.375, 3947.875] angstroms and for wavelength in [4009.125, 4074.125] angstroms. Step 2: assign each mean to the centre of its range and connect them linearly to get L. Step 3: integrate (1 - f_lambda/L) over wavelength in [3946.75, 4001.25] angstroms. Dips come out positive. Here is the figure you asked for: 2.7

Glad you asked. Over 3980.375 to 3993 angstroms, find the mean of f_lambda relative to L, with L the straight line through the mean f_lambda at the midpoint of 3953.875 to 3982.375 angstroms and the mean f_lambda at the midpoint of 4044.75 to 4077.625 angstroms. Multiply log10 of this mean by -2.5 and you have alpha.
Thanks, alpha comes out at -0.17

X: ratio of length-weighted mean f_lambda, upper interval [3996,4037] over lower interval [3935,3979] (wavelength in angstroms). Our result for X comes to 1.16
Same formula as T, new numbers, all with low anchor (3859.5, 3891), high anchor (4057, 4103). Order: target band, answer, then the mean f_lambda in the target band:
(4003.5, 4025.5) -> -1.3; 58.7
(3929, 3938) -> 2.0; 42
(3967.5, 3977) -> 1.2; 47.8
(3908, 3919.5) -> -1.4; 60.4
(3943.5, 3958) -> -0.3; 55.5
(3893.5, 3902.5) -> 0.9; 48.2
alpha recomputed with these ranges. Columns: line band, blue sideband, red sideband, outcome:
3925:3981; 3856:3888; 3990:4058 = 0.12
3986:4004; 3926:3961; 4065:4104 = -0.09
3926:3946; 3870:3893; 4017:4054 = 0.10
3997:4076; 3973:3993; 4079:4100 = -0.09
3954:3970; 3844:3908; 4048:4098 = 0.12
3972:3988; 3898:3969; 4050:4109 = 0.06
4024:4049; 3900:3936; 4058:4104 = -0.02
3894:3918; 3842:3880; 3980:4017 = -0.02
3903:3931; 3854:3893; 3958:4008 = -0.10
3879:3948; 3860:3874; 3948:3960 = 0.07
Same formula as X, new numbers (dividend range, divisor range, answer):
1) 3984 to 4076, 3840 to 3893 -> 1.12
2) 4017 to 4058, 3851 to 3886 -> 1.10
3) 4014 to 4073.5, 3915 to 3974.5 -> 1.15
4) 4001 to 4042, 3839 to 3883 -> 1.12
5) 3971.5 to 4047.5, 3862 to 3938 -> 1.07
